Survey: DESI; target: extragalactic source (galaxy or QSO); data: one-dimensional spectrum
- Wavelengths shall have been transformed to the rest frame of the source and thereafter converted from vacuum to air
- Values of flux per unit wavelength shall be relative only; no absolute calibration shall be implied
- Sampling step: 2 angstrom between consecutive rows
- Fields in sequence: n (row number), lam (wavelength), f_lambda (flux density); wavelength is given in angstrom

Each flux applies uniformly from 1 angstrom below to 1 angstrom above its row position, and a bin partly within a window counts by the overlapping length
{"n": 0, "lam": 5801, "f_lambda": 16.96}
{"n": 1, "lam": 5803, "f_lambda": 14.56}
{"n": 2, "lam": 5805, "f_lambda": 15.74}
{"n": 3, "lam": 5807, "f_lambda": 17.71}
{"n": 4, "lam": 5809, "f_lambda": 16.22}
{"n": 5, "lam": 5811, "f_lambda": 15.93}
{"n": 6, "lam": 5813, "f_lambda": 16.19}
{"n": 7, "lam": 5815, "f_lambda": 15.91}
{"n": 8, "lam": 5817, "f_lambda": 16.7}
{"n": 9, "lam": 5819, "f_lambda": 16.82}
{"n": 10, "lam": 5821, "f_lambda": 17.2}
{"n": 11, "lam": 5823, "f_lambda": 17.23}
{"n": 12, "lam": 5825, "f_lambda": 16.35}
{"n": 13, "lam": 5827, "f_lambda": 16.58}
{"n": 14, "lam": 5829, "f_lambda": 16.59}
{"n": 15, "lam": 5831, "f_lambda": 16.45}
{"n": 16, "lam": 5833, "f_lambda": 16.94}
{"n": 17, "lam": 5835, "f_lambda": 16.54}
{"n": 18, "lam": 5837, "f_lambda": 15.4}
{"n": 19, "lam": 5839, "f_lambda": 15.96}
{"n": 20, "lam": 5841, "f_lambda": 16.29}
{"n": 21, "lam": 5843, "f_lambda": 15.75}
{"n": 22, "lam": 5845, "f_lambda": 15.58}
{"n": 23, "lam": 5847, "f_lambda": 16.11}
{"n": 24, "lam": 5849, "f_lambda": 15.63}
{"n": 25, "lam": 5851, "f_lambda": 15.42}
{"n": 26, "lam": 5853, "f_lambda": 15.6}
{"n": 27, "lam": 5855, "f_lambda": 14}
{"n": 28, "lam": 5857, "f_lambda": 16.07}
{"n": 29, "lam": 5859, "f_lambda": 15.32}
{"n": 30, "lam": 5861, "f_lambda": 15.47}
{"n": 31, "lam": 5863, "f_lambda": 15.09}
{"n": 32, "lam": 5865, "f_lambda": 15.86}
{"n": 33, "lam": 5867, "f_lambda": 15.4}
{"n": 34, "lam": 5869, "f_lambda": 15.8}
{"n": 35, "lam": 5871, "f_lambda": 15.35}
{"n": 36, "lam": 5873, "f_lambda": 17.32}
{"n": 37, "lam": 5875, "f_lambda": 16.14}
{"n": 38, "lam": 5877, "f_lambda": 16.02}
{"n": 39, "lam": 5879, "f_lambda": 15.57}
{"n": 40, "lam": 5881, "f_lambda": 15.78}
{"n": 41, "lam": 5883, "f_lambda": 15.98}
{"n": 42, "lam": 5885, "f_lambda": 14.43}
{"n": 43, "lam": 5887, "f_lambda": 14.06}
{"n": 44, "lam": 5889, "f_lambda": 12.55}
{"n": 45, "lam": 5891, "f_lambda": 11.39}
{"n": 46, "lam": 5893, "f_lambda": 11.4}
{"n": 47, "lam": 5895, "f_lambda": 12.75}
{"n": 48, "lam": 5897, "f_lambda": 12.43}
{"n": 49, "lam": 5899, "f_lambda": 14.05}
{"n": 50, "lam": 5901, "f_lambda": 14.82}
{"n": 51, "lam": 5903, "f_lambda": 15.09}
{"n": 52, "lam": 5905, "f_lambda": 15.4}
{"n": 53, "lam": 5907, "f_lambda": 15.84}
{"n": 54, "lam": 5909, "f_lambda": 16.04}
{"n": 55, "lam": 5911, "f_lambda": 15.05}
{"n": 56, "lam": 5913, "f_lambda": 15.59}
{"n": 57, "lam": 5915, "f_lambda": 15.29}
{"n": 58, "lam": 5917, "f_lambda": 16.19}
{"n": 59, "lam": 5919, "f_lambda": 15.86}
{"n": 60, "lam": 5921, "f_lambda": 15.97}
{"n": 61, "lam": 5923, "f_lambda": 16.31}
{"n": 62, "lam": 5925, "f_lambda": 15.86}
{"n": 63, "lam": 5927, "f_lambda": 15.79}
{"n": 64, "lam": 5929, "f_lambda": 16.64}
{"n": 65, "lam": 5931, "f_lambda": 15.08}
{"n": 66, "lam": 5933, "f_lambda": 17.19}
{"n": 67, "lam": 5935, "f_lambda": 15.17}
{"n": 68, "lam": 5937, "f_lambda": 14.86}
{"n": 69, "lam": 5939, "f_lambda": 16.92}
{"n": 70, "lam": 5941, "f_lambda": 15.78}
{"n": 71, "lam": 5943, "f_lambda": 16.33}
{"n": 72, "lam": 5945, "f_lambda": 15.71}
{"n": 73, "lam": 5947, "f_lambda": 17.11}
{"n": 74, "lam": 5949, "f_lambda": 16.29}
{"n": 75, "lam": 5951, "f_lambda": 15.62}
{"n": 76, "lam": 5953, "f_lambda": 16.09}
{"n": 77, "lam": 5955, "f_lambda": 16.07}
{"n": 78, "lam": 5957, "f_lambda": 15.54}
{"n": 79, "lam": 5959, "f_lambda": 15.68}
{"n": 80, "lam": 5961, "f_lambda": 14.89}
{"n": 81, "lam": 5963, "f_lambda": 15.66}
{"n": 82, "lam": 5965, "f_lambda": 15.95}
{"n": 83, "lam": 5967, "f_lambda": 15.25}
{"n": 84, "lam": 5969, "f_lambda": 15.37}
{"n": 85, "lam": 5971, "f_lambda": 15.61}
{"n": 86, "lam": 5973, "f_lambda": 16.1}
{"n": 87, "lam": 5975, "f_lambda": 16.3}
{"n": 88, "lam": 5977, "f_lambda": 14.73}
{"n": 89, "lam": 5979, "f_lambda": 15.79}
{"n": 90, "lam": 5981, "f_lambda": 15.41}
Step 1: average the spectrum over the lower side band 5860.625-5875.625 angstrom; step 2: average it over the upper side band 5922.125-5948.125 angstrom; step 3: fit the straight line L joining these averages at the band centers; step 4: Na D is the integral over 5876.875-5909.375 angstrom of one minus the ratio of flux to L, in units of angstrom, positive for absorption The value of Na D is 3.4 angstrom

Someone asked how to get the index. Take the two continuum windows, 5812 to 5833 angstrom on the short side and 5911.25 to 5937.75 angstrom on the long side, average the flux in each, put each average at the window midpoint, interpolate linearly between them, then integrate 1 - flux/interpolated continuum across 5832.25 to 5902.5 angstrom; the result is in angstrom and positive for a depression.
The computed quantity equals 5.1 angstrom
